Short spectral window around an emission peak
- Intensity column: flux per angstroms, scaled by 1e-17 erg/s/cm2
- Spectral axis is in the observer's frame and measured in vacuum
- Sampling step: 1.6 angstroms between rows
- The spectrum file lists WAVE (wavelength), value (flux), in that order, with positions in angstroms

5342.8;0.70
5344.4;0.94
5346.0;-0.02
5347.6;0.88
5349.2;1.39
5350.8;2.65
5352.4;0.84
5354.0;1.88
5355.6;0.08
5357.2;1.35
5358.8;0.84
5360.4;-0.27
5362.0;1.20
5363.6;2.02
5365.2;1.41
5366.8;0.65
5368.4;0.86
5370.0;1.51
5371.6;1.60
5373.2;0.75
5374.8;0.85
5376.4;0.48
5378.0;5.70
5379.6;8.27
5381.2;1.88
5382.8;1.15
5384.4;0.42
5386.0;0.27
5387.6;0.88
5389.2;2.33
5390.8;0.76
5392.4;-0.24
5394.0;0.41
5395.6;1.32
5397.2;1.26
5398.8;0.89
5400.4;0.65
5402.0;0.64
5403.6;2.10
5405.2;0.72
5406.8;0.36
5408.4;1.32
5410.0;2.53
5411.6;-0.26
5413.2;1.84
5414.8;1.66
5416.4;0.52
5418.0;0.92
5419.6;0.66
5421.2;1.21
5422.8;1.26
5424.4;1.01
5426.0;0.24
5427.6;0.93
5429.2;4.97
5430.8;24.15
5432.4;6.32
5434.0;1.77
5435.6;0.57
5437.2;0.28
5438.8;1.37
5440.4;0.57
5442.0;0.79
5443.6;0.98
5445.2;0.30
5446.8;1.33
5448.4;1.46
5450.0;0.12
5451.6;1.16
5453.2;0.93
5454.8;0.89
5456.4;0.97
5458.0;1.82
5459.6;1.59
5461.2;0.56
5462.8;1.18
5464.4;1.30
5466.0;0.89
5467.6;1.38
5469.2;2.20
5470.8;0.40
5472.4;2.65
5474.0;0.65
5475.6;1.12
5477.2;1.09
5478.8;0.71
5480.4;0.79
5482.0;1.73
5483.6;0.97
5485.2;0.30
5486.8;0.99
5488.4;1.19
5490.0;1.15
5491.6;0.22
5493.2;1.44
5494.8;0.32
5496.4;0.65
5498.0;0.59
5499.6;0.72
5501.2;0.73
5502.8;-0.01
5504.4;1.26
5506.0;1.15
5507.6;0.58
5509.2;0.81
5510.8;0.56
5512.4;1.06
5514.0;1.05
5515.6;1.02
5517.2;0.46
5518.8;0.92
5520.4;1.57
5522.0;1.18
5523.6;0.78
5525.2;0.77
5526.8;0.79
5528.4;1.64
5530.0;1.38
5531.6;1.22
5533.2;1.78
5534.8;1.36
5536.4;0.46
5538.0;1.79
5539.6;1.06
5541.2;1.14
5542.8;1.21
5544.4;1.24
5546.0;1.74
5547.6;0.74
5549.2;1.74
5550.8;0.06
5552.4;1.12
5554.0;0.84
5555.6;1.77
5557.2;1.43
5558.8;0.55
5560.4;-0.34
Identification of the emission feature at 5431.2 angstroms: [O III] 5007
